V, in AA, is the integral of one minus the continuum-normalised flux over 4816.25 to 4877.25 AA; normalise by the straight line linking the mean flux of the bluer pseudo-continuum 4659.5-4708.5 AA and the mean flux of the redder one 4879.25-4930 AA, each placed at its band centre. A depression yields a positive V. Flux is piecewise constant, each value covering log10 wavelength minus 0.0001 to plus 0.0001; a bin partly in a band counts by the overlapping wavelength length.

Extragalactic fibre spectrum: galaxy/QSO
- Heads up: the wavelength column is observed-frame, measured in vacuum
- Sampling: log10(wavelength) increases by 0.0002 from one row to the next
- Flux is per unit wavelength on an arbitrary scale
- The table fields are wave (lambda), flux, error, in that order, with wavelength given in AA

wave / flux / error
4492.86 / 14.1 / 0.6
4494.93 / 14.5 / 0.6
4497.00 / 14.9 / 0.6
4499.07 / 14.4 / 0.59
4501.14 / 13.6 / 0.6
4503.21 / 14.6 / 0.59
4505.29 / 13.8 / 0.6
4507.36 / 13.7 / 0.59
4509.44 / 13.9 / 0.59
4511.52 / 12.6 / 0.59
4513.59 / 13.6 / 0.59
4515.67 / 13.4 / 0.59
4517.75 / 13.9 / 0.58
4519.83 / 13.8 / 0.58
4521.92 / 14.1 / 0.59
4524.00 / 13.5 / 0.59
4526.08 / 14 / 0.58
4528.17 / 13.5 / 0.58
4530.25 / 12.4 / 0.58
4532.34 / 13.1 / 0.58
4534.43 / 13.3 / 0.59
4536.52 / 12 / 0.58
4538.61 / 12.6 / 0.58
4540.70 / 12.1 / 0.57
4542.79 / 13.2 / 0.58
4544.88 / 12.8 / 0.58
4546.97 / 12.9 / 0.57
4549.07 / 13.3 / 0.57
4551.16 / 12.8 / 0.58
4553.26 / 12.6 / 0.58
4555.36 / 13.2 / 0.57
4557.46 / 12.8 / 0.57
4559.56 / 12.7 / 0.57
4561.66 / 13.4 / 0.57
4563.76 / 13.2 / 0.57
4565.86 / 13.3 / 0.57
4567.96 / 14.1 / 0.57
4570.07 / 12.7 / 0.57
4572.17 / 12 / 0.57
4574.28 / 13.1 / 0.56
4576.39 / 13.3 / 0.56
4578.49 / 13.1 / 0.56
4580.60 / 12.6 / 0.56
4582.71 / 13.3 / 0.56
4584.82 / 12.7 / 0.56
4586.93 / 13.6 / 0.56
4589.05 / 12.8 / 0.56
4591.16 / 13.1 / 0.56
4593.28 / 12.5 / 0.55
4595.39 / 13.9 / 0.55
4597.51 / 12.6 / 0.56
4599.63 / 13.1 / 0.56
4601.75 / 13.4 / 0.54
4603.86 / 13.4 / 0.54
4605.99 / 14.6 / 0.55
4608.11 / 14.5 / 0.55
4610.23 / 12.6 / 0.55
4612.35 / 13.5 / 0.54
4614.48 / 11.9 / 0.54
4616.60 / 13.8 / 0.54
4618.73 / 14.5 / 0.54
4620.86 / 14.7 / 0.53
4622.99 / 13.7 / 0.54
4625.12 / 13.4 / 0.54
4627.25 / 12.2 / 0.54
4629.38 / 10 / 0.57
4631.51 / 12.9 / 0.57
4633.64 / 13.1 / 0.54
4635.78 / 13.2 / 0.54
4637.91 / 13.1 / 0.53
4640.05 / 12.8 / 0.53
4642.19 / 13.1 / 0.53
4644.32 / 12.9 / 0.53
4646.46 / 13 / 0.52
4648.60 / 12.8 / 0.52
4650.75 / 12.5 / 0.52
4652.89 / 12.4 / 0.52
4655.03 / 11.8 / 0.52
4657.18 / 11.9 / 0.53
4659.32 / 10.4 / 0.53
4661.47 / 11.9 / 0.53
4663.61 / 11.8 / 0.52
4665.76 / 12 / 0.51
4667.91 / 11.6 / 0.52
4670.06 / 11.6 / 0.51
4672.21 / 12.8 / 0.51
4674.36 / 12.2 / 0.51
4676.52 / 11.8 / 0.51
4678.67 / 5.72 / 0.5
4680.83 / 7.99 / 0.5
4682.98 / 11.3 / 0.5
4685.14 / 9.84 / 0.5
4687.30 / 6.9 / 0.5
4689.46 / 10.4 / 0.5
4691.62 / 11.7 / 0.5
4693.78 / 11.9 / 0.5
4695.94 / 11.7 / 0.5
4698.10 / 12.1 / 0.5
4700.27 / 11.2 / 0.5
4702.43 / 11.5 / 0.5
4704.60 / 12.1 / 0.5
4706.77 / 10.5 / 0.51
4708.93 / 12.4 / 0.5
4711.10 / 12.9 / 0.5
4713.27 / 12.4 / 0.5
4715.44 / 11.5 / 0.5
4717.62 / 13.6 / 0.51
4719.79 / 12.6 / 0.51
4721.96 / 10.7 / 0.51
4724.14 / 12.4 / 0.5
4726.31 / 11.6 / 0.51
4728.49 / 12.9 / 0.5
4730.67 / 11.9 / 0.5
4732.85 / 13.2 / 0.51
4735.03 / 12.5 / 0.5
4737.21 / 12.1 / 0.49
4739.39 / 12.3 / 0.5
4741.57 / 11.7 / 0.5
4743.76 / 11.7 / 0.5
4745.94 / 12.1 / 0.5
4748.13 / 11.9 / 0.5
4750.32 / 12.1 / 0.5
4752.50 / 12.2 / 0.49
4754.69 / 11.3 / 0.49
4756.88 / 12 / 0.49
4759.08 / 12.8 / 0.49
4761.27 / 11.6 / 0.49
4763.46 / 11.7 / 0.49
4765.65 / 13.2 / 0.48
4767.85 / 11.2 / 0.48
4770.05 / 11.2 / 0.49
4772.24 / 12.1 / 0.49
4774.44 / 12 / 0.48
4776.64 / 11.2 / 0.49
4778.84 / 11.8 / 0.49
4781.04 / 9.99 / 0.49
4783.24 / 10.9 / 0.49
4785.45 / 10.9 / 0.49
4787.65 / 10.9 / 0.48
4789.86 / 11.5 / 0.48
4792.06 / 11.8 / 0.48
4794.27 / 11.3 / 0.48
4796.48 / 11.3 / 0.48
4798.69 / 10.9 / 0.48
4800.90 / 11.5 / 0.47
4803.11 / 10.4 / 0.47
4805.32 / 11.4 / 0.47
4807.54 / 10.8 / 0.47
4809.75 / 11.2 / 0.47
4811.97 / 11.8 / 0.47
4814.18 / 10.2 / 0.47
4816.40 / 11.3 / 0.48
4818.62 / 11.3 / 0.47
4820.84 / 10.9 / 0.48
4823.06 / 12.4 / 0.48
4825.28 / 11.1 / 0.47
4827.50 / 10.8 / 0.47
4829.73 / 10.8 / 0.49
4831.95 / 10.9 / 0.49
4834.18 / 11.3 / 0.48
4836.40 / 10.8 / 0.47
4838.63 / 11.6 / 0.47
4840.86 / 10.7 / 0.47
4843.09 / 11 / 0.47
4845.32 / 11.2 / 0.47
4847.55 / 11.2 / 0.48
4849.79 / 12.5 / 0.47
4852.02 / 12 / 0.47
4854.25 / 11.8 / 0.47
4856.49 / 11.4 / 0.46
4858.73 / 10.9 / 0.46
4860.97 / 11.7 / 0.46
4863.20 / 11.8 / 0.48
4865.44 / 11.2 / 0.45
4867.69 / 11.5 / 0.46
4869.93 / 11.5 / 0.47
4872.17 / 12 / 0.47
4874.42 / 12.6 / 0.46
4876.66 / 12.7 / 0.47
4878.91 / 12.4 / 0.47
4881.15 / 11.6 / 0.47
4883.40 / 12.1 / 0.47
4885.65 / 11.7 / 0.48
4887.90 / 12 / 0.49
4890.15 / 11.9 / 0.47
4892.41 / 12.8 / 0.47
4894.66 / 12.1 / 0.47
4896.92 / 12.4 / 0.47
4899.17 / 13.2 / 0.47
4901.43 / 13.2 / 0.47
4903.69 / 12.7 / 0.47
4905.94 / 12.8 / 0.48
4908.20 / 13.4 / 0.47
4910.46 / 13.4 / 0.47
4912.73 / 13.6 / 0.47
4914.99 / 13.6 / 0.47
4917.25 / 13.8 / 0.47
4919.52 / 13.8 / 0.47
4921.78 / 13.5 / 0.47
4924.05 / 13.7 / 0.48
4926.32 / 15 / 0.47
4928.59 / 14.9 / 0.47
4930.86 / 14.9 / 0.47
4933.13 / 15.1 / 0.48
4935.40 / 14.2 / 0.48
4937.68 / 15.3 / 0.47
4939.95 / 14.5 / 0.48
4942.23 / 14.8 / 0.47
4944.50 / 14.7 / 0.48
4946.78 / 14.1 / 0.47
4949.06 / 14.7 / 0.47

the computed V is 5.1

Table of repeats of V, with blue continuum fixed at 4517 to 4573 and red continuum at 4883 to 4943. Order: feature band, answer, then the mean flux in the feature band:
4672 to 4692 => 5.1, 9.89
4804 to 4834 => 5.0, 11.1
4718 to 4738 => 1.6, 12.3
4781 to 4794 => 2.2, 11.1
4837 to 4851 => 2.2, 11.3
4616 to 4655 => 0.7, 13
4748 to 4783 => 4.2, 11.7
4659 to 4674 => 1.6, 11.8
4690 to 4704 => 1.7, 11.6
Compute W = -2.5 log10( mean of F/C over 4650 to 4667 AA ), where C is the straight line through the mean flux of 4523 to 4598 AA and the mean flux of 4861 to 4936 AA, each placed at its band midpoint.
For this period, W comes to 0.101 mag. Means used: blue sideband 13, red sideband 12.9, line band 11.8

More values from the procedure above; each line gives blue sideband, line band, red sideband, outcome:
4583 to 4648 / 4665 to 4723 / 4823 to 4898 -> 0.13 mag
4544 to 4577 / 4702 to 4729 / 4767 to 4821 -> -0.03 mag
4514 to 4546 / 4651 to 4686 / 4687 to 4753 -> 0.11 mag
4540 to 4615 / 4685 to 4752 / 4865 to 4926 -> 0.10 mag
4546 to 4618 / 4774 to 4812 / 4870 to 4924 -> 0.15 mag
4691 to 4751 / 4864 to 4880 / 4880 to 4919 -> 0.06 mag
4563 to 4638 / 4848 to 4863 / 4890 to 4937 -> 0.16 mag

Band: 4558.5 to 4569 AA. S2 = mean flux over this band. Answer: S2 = 13.3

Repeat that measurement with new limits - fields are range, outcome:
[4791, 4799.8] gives 11.3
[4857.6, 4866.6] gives 11.4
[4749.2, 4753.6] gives 12.2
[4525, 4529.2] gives 13.7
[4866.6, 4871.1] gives 11.5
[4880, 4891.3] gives 11.9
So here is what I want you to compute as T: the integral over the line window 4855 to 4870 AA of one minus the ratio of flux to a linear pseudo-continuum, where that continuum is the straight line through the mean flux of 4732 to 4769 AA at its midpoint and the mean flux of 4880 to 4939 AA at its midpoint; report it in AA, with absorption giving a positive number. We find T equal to 1.8 AA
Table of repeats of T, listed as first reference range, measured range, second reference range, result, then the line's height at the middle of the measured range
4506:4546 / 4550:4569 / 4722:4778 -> -0.1 AA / 13.1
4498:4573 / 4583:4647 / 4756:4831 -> -2.5 AA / 12.7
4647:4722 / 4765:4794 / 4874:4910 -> 1.2 AA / 11.9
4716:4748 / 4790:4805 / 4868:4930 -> 1.5 AA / 12.5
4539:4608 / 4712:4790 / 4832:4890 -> 2.0 AA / 12.2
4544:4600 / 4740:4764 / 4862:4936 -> 1.9 AA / 13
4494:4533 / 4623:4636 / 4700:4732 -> 0.3 AA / 12.8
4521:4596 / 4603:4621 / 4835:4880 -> -1.3 AA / 12.8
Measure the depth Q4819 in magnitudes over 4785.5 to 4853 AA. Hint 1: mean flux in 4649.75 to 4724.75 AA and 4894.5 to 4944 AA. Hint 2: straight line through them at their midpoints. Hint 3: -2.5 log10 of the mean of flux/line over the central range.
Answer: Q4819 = 0.14 mag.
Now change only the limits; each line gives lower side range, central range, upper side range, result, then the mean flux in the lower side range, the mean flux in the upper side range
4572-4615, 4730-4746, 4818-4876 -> -0.002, 13.2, 11.4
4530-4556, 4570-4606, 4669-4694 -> -0.095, 12.8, 10.3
